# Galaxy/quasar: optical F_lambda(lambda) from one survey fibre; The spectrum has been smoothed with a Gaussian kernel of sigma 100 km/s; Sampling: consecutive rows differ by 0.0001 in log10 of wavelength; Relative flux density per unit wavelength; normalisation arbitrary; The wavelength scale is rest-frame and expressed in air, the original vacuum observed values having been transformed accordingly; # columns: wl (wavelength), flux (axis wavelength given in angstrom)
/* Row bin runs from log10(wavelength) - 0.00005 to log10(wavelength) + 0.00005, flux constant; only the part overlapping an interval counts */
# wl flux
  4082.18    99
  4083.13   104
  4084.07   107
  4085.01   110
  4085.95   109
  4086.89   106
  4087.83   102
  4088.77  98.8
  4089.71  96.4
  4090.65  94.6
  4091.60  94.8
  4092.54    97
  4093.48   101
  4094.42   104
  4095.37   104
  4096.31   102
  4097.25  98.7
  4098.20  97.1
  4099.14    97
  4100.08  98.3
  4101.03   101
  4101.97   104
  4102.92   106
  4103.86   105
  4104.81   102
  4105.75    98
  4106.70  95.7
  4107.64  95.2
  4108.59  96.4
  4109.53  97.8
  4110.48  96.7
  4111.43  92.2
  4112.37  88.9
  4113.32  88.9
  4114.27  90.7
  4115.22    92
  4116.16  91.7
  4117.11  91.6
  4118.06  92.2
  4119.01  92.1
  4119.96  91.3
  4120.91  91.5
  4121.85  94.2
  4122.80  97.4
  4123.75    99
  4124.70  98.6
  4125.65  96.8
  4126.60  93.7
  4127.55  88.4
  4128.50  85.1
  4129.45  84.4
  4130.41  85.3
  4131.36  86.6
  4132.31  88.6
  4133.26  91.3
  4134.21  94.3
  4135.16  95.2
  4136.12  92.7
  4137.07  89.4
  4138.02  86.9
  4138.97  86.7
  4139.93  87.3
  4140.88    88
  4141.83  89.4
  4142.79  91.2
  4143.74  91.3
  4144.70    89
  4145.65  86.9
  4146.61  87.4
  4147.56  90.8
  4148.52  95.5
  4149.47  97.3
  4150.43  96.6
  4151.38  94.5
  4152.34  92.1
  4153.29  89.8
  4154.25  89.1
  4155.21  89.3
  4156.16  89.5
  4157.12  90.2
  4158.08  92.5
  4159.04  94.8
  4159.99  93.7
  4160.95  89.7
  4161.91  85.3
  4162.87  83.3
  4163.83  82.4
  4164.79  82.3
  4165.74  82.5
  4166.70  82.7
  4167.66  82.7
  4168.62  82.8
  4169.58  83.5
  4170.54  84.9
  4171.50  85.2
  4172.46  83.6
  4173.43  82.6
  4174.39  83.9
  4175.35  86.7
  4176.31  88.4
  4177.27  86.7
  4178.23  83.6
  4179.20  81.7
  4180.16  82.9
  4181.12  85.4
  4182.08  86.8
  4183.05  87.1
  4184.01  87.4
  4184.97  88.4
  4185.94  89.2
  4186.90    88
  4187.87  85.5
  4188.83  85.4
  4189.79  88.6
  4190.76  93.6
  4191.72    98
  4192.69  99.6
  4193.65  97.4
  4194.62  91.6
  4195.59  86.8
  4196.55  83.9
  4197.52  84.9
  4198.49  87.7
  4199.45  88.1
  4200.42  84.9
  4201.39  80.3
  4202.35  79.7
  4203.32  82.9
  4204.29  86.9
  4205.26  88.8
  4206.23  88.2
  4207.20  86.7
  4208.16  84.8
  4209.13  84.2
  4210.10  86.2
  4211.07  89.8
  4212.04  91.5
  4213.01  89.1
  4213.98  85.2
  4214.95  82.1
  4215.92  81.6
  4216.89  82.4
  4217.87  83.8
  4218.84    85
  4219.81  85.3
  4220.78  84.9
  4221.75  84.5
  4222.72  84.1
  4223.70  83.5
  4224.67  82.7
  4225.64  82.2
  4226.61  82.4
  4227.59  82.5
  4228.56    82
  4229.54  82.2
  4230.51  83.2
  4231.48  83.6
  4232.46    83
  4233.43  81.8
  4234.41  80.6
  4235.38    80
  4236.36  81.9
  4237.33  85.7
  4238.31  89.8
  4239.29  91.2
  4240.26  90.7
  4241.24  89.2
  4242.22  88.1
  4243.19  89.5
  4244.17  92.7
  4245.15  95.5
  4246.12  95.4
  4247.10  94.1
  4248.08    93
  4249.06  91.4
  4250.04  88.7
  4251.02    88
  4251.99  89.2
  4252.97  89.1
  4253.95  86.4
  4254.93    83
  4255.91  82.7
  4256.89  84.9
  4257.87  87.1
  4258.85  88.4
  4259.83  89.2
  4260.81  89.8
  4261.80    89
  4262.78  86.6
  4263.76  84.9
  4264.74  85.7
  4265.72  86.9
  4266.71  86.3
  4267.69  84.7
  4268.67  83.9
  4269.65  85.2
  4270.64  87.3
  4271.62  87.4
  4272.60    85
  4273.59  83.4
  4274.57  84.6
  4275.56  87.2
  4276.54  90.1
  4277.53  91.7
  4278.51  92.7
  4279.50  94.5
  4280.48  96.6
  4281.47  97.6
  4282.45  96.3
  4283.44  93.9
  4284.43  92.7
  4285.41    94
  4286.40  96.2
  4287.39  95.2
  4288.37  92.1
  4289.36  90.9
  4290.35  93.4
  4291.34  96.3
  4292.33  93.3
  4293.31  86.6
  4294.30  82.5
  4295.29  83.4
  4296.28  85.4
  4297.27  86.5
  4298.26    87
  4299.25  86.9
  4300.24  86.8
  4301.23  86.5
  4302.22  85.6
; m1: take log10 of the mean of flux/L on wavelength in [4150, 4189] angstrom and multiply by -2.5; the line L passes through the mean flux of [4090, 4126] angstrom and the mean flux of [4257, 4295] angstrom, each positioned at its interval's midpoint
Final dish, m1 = 0.09 mag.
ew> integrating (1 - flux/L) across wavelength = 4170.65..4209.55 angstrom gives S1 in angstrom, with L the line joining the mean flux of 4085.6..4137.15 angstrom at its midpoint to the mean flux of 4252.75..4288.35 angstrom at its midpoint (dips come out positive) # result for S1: 2.3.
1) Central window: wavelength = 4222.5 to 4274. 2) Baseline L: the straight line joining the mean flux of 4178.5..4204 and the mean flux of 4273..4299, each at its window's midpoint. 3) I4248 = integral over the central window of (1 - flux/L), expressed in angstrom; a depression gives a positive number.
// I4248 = 1.7 angstrom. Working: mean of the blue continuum 87.5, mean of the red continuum 90.9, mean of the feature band 86.5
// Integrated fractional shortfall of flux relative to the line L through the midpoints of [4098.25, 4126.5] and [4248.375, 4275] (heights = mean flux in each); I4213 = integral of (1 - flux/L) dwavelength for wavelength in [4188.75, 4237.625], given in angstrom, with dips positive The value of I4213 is 2.2 angstrom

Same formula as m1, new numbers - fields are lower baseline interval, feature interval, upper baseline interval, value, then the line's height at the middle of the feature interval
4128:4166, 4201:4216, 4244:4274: 0.04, 88.6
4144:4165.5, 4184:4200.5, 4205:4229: -0.03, 87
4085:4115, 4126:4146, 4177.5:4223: 0.06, 94.5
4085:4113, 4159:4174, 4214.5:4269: 0.10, 93.2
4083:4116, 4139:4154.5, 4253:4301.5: 0.06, 96.4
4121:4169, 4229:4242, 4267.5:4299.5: 0.06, 89.9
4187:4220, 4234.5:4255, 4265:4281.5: -0.02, 87.8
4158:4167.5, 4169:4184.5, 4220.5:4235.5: 0.01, 85.8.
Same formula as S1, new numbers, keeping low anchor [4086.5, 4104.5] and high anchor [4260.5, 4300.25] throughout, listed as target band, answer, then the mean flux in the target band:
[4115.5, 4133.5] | 1.29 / 91.6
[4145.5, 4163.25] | 1.06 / 91.1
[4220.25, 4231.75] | 1.17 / 83.2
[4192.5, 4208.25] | 1.18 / 87.1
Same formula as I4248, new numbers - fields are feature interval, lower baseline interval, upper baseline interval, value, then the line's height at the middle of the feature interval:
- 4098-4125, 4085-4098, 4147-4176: 0.4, 97.2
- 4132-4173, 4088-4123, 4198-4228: 1.2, 91.5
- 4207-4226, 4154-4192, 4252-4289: 0.6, 87.7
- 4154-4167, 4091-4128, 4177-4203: 0.4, 90.8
